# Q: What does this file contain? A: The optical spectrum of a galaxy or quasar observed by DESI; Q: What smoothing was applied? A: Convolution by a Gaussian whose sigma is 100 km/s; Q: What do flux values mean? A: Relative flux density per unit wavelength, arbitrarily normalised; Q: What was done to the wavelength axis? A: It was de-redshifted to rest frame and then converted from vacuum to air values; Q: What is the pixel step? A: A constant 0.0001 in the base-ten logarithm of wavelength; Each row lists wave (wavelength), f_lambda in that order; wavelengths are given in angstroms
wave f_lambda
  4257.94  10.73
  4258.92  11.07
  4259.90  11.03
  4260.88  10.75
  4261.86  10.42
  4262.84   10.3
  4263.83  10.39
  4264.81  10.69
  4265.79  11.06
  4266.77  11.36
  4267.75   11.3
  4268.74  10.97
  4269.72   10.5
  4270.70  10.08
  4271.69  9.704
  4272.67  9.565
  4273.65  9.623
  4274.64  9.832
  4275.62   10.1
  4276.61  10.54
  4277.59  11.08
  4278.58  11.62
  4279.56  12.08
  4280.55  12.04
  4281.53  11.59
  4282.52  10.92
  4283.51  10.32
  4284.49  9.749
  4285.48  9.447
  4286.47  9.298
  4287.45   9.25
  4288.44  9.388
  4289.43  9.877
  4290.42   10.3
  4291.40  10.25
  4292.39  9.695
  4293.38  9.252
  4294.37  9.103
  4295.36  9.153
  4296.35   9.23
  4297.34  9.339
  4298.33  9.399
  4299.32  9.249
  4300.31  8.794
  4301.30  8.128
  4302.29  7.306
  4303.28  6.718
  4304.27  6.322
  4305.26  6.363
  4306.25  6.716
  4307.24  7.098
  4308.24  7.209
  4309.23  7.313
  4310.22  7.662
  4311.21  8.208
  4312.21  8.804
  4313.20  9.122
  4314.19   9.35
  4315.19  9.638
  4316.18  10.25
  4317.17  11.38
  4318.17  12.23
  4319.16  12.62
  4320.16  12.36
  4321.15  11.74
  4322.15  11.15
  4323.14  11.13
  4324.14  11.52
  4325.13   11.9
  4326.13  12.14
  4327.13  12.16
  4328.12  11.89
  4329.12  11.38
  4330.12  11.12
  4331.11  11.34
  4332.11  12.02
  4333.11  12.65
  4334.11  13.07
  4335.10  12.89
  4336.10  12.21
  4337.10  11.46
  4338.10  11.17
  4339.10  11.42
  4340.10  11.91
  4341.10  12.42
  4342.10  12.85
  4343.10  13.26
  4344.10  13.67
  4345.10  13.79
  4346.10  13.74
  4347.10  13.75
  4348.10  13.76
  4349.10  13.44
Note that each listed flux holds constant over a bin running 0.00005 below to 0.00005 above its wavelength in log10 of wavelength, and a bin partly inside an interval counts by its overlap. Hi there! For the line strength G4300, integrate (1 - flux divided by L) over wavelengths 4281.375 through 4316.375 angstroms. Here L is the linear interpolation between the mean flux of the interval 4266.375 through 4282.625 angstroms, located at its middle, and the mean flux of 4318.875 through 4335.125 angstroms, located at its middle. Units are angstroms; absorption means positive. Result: 7.5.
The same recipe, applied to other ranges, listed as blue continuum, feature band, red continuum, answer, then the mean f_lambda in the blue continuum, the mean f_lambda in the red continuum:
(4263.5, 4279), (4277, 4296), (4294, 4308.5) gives -2.0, 10.5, 8.01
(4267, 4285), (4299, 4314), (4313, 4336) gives 4.7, 10.7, 11.6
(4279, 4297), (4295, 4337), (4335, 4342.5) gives 4.3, 10.1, 12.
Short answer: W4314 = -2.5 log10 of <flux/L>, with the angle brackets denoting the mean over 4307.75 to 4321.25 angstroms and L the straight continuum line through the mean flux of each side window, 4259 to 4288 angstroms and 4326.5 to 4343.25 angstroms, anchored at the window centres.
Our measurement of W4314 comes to 0.18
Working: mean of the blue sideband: 10.5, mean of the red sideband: 12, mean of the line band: 9.8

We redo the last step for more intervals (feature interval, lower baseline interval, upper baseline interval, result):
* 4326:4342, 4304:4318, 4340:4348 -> -0.02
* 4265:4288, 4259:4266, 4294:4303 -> -0.06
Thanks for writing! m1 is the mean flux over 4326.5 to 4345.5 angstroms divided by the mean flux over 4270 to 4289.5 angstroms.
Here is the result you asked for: 1.19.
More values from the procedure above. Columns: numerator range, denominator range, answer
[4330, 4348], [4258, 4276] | 1.20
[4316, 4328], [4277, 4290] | 1.12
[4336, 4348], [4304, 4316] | 1.60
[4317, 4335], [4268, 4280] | 1.14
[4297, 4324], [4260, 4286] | 0.86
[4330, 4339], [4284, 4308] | 1.38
